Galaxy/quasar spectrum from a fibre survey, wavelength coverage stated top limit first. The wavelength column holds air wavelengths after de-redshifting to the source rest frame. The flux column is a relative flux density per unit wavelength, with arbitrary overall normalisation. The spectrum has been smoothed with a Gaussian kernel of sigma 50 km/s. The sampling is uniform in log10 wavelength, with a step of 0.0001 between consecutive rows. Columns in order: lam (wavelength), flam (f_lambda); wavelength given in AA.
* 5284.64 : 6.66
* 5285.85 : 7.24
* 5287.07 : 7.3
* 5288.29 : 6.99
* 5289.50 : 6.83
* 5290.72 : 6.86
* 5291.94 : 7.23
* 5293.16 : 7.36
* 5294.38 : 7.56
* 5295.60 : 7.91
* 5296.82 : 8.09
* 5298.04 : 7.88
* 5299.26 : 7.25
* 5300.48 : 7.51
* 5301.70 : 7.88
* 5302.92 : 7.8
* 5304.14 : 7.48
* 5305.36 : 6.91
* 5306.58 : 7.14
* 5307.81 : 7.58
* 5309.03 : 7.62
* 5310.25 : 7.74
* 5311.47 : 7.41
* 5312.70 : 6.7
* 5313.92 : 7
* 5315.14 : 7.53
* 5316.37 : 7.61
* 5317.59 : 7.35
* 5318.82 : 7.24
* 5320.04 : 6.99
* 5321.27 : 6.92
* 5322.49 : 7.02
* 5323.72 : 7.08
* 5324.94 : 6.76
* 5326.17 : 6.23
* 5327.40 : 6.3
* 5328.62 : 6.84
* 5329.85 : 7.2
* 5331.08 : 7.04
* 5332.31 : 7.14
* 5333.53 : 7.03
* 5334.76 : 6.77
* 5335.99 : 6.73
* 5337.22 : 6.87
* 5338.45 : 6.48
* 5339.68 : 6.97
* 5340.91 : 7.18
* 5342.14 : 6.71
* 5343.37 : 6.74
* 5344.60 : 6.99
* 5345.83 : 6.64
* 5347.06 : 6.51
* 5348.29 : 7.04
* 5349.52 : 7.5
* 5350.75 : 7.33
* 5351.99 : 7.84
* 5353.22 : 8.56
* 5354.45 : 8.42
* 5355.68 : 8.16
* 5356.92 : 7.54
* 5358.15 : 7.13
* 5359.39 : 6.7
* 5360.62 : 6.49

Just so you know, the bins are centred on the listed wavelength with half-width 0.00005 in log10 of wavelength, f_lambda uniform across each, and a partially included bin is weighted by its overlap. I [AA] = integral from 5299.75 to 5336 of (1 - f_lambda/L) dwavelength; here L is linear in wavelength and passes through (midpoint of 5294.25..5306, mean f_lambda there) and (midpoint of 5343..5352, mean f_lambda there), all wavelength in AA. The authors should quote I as 1.2 AA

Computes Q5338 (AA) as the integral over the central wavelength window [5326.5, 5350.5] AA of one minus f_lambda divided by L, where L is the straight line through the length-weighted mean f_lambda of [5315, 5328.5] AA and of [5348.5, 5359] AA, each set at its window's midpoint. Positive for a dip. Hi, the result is 1.6 AA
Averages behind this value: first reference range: 6.98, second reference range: 7.75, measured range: 6.88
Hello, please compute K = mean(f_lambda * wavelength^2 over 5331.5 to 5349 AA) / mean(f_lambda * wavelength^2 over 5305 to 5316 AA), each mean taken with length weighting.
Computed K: 0.95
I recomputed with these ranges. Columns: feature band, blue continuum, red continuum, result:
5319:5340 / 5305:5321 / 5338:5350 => 0.6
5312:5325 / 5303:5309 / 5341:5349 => 0.1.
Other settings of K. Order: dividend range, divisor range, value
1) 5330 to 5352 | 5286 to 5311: 0.95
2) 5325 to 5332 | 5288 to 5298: 0.92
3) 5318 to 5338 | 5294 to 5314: 0.93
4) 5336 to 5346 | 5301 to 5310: 0.92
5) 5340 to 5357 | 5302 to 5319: 1.01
